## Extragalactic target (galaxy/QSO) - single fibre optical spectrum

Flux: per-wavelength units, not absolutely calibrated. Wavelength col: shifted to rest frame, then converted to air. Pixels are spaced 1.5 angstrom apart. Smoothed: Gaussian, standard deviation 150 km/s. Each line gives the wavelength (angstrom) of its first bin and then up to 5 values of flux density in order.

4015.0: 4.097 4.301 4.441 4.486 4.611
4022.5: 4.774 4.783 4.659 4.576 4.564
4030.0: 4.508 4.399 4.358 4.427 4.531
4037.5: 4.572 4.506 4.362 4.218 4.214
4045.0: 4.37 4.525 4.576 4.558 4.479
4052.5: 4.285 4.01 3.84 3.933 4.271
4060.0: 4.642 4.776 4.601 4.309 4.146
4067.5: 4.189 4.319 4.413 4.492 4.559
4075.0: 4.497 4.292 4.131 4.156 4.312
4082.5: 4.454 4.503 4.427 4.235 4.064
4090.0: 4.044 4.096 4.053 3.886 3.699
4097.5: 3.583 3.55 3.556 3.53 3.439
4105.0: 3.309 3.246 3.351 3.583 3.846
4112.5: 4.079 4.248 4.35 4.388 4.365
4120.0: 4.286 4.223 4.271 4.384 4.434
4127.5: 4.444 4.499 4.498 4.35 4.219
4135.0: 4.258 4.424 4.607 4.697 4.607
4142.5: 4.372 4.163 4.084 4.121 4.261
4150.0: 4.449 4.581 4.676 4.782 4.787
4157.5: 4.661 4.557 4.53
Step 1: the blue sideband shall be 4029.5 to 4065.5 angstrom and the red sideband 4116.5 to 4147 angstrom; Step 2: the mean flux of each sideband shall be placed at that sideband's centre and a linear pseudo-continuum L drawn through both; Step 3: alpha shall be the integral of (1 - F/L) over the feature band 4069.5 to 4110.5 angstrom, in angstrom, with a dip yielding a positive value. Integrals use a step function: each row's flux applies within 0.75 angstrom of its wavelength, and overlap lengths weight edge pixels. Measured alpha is 3.7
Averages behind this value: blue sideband 4.38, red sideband 4.37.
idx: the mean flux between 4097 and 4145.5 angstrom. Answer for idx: 4.1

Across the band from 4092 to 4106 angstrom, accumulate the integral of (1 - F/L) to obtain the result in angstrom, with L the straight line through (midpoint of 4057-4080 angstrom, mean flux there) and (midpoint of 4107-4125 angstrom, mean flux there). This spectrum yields 1.9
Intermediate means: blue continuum 4.37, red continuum 4.1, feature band 3.62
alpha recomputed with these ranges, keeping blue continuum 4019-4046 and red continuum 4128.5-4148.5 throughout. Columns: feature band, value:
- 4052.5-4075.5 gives 0.7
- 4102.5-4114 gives 2.1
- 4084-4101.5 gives 1.9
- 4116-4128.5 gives 0.1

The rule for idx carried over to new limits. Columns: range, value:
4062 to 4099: 4.22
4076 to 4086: 4.32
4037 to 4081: 4.35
